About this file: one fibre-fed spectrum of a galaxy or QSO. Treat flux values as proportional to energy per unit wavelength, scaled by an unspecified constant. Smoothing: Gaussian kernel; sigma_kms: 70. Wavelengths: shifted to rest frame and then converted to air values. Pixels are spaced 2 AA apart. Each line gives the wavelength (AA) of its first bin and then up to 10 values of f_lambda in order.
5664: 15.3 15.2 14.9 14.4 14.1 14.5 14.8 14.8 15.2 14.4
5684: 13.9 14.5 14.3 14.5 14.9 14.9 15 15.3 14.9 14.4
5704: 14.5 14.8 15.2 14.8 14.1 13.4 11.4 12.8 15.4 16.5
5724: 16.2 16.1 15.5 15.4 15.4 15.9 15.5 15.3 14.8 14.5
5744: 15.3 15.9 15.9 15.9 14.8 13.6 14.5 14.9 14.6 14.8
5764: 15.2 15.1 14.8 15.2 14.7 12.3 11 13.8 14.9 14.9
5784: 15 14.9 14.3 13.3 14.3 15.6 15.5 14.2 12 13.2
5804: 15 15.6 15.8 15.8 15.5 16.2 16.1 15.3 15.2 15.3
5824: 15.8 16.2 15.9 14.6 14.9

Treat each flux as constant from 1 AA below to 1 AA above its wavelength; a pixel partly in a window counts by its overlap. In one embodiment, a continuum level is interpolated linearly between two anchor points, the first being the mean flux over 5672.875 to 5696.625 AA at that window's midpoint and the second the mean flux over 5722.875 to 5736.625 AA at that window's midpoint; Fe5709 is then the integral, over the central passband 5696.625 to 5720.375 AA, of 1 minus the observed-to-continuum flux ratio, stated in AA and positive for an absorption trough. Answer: 1.52 AA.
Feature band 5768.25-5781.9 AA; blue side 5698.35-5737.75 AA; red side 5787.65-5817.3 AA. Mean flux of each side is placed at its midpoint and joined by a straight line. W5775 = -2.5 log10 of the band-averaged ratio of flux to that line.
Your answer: 0.080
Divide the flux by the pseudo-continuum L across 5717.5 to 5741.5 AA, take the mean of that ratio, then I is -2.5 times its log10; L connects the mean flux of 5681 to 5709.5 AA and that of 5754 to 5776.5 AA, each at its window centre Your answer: -0.07 mag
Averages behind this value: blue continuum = 14.7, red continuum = 14.3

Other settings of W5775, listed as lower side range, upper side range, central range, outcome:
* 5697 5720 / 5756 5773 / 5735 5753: -0.050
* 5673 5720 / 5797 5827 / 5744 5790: 0.021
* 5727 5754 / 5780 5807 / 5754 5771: 0.011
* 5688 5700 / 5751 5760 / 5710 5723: 0.054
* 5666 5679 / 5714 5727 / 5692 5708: -0.017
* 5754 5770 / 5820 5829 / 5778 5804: 0.064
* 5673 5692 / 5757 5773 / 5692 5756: -0.015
